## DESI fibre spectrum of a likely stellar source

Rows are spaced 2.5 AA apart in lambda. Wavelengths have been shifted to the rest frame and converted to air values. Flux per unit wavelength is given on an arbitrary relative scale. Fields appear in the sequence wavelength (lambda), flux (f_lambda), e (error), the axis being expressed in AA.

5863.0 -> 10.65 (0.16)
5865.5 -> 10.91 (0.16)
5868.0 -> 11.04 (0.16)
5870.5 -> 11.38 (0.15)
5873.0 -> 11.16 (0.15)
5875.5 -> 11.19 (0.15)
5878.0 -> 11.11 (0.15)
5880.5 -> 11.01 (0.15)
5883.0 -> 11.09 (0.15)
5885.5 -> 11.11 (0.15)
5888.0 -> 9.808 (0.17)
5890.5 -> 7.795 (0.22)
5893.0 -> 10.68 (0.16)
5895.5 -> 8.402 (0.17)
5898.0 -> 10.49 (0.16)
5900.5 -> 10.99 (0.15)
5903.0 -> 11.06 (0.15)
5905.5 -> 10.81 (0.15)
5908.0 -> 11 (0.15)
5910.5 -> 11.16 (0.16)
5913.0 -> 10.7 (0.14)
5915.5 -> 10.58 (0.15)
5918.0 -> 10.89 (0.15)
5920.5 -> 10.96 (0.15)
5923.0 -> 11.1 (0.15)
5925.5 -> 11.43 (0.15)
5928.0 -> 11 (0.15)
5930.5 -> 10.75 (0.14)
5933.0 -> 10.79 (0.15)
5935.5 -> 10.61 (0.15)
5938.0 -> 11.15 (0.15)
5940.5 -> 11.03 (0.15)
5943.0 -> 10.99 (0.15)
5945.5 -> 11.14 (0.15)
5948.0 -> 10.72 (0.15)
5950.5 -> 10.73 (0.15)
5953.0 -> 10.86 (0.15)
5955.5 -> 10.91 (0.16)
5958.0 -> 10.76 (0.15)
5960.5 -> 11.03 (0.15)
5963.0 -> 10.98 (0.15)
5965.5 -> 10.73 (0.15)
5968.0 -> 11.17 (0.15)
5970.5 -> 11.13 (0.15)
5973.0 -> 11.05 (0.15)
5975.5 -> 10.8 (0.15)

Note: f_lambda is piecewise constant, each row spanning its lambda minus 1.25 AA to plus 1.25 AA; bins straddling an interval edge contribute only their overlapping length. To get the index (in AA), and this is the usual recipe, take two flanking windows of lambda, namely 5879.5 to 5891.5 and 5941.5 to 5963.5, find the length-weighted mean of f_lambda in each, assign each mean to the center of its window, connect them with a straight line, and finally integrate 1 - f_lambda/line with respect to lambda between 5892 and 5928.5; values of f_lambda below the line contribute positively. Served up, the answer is -1.0 AA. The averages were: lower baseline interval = 10.2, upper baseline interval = 10.9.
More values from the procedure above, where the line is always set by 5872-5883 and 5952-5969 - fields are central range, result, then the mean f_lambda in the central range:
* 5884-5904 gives 1.86 AA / 10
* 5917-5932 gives -0.02 AA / 11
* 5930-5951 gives 0.14 AA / 10.9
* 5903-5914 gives 0.10 AA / 10.9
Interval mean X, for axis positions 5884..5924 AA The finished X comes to 10.5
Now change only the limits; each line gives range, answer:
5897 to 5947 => 10.9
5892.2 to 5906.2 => 10.4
